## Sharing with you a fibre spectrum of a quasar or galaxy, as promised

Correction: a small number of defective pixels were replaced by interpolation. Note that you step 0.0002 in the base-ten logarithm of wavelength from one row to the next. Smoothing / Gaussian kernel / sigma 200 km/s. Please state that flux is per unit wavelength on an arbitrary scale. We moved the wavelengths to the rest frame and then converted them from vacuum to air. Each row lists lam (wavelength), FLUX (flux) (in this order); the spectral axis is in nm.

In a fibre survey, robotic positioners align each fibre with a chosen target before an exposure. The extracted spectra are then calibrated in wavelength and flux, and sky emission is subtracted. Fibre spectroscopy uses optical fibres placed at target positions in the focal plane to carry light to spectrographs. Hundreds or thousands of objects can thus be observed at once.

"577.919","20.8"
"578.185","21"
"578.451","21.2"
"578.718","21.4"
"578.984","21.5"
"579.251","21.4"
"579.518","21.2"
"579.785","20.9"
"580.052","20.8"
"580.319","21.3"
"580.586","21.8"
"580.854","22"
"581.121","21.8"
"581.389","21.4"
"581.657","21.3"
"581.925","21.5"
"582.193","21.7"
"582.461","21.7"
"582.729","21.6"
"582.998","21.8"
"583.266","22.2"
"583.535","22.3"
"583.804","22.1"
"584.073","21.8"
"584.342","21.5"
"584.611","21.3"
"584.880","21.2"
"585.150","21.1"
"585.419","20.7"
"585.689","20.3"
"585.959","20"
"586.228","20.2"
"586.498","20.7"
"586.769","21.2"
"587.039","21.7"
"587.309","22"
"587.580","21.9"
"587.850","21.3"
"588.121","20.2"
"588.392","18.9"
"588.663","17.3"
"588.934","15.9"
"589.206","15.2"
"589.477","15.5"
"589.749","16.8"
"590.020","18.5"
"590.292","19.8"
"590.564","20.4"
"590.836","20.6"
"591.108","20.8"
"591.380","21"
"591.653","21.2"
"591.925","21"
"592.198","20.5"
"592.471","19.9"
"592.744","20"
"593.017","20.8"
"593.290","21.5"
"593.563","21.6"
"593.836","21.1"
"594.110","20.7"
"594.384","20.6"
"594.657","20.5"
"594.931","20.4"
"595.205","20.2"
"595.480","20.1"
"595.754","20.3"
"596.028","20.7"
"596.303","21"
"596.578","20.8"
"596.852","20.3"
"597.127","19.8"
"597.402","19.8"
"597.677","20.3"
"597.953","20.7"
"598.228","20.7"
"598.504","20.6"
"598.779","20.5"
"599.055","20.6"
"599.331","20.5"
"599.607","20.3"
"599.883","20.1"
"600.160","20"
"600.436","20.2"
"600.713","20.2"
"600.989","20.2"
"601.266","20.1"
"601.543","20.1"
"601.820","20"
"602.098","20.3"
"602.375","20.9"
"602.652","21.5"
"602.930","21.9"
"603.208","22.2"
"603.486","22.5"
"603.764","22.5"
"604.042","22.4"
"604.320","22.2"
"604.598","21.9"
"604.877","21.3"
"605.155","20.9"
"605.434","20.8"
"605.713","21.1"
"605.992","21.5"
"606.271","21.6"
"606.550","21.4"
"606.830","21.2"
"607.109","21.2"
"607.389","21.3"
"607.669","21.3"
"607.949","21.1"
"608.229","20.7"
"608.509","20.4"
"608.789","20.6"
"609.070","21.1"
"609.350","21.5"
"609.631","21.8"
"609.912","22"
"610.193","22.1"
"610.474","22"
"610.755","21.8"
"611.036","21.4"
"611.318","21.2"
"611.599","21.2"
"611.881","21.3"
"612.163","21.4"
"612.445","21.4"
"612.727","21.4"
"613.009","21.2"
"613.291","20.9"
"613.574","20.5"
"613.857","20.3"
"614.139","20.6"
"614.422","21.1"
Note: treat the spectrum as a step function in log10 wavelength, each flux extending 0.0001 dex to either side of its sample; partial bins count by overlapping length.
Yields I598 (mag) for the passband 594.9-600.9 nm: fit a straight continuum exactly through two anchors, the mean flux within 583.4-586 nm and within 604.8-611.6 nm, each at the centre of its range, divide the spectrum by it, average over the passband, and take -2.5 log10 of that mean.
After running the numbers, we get 0.05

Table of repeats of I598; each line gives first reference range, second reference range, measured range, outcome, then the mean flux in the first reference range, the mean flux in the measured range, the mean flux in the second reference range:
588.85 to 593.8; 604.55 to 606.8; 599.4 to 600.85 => 0.02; 19.6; 20.2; 21.3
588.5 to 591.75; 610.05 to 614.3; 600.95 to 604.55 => -0.06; 18.6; 21.3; 21.2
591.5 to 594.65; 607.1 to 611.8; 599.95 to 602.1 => 0.05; 20.8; 20.1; 21.3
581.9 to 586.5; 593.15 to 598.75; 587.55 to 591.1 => 0.13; 21.3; 18.6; 20.6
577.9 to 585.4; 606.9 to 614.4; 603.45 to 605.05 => -0.04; 21.5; 22.1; 21.2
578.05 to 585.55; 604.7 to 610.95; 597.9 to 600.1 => 0.05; 21.5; 20.5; 21.3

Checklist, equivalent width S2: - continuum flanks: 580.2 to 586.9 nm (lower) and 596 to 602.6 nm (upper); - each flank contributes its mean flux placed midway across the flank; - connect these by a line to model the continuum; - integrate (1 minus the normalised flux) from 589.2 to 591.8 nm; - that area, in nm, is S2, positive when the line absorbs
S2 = 0.22 nm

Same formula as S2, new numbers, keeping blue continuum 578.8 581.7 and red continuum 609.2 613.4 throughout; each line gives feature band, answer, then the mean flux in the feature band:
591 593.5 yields 0.08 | 20.8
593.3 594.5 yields 0.02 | 21.1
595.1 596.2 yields 0.06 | 20.3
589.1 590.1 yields 0.23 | 16.4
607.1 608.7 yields 0.04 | 21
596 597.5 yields 0.07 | 20.4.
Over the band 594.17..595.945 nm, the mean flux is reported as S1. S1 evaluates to 20.4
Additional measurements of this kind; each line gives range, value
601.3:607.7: 21.4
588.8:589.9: 15.9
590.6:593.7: 20.8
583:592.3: 20.2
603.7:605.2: 21.9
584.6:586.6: 20.7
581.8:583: 21.6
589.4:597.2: 20.3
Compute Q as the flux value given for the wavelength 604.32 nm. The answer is 22.2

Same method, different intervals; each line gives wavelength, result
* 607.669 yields 21.3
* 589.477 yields 15.5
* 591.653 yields 21.2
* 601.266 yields 20.1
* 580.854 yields 22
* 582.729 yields 21.6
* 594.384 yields 20.6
